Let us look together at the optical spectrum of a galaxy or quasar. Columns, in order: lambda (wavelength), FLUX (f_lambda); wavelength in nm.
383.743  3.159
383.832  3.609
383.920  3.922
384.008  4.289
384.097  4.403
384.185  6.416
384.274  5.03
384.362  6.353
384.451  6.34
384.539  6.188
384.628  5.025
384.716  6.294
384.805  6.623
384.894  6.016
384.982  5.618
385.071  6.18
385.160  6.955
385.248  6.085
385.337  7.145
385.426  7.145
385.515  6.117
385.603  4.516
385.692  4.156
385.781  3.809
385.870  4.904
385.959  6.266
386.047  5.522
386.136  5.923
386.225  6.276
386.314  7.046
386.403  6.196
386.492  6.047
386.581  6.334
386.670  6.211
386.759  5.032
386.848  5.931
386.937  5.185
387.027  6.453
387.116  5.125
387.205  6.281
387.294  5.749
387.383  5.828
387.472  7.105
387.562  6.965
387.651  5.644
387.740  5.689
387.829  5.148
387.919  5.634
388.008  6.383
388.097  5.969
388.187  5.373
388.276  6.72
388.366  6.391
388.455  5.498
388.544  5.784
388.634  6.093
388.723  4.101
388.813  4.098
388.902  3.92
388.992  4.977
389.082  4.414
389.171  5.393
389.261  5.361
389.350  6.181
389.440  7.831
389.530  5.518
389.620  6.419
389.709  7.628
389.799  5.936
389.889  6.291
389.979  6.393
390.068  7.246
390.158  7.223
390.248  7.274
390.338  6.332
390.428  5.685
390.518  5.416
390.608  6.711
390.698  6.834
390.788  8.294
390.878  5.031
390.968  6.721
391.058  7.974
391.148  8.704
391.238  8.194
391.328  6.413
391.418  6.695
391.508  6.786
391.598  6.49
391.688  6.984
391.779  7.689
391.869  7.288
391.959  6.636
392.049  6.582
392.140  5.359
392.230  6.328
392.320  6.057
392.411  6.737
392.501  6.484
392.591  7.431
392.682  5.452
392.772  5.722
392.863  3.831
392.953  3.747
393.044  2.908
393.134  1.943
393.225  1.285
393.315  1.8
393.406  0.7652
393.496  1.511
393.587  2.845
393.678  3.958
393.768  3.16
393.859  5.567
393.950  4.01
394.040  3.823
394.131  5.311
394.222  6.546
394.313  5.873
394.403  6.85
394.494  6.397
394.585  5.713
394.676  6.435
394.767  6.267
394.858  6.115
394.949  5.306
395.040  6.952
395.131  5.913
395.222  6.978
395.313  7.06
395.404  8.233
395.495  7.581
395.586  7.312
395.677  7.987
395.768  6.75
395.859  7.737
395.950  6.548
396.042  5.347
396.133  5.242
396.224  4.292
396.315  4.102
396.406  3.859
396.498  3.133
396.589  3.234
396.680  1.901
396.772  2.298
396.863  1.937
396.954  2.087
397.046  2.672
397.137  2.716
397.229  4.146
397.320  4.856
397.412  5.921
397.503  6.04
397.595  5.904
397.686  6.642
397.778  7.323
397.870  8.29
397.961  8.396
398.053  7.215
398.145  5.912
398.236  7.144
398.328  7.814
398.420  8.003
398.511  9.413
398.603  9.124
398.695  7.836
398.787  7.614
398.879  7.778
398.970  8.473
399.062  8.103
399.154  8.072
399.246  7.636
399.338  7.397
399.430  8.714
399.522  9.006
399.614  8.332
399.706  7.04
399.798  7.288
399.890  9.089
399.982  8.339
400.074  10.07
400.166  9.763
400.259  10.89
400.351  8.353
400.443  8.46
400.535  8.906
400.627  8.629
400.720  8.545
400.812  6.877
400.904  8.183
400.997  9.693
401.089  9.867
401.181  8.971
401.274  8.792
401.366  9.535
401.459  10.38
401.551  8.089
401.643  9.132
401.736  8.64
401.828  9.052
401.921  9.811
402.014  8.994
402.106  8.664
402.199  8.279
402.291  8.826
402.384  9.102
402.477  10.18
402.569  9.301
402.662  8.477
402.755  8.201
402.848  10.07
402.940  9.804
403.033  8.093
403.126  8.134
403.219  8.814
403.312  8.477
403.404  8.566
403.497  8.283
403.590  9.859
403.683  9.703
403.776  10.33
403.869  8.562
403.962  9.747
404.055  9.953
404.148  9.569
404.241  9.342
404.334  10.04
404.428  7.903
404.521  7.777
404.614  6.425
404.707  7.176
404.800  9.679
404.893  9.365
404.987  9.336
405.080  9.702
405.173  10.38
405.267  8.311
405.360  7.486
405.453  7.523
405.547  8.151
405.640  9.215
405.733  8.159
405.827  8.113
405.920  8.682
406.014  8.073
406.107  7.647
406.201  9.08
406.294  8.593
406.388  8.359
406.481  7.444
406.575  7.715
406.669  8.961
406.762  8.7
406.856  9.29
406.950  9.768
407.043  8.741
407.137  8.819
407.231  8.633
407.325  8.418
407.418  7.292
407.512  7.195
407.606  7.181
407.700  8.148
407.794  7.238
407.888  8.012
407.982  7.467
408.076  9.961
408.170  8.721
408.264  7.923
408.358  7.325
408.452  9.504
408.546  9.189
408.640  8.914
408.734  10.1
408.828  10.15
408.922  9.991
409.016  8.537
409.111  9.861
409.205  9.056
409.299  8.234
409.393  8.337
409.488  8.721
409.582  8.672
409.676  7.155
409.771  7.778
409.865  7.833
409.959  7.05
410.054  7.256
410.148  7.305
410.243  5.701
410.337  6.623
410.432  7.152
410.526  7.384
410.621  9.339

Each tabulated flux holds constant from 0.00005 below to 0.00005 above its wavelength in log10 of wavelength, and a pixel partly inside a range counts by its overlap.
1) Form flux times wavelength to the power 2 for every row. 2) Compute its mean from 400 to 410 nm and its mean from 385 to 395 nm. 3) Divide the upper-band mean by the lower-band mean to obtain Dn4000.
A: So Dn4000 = 1.64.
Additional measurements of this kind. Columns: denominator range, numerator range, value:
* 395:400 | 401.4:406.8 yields 1.41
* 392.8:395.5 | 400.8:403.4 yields 1.95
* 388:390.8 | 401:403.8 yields 1.61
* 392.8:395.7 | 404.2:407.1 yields 1.81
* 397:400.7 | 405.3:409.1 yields 1.16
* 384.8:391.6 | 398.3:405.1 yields 1.54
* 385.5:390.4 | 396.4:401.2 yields 1.28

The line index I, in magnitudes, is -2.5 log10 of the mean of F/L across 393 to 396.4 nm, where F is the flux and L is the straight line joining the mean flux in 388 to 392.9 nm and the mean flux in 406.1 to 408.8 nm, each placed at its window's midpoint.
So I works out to 0.302 mag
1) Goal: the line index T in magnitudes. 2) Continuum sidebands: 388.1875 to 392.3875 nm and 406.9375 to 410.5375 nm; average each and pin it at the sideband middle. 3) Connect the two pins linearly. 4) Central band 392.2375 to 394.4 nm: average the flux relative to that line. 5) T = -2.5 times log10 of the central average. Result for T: 0.47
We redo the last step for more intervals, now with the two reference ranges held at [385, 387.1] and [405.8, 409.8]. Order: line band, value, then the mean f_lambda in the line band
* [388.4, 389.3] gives 0.240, 4.98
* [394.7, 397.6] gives 0.335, 5.2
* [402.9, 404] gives -0.133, 9.02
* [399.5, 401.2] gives -0.152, 8.75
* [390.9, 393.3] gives 0.109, 5.95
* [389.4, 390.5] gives -0.044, 6.61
